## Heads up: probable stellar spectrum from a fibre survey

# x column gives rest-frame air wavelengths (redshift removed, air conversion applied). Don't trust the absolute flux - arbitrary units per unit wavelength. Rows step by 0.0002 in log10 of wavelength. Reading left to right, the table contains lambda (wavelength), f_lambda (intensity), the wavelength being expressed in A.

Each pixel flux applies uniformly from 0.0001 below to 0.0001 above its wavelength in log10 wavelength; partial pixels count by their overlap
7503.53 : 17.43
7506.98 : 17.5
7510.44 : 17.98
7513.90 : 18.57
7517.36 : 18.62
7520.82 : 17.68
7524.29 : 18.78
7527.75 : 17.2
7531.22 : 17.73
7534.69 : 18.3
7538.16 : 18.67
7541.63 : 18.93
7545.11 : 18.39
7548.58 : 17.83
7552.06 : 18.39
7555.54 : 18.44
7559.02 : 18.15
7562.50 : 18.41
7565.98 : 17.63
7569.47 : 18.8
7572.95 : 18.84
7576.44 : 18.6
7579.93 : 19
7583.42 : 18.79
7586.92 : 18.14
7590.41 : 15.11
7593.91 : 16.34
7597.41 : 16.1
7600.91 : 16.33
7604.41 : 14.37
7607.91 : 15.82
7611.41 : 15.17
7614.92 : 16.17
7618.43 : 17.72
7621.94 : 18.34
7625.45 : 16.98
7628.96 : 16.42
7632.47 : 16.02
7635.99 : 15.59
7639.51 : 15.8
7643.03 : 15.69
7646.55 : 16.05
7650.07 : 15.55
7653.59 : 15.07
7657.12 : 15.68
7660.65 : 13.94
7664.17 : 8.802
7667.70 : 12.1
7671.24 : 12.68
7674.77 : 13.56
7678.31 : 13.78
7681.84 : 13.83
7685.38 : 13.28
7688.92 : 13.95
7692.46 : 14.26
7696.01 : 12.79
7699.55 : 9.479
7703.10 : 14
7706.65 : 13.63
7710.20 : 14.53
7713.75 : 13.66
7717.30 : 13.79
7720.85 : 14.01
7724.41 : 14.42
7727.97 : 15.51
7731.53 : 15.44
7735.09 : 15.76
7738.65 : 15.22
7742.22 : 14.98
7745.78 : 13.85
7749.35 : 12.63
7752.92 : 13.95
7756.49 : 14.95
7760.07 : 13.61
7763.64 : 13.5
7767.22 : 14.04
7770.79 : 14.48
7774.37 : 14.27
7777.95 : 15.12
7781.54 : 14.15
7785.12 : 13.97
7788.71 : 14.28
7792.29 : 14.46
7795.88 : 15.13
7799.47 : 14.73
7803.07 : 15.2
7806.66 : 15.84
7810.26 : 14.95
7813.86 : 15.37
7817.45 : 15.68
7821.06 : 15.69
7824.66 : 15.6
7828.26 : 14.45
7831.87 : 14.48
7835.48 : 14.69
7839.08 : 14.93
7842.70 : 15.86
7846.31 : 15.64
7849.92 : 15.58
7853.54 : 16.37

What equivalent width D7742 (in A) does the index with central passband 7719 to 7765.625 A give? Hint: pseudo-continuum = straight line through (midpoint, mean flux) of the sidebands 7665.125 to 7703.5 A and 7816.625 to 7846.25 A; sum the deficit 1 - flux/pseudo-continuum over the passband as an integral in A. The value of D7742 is -2.1 A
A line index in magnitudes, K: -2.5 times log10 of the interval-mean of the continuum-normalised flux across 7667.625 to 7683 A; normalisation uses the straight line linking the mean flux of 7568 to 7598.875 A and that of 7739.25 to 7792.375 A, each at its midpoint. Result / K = 0.20 mag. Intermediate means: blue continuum 17.8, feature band 13.3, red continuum 14.2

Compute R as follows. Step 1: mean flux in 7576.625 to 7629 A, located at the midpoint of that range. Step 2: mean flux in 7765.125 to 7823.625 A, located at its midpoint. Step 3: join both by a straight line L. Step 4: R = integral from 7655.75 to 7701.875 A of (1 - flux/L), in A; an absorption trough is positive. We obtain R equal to 8.9 A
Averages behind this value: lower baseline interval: 16.8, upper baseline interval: 14.8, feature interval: 12.9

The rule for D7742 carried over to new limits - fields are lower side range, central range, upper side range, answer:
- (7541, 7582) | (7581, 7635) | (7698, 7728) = 1.29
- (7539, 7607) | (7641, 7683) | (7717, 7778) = 5.59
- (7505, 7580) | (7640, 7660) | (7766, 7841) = 1.58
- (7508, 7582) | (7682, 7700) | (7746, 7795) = 2.91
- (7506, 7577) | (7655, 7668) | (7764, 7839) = 3.06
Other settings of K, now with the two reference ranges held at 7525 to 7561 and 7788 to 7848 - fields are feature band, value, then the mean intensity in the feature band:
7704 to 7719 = 0.174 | 13.9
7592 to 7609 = 0.117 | 15.8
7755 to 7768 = 0.129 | 14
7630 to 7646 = 0.088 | 15.8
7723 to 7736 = 0.059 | 15.3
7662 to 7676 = 0.385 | 11.8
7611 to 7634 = 0.035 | 16.8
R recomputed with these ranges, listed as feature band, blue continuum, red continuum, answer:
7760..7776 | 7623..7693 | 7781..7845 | 0.9 A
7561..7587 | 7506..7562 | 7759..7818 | -1.3 A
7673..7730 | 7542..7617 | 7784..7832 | 8.7 A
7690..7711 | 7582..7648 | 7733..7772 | 2.8 A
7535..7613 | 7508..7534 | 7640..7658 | -2.3 A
